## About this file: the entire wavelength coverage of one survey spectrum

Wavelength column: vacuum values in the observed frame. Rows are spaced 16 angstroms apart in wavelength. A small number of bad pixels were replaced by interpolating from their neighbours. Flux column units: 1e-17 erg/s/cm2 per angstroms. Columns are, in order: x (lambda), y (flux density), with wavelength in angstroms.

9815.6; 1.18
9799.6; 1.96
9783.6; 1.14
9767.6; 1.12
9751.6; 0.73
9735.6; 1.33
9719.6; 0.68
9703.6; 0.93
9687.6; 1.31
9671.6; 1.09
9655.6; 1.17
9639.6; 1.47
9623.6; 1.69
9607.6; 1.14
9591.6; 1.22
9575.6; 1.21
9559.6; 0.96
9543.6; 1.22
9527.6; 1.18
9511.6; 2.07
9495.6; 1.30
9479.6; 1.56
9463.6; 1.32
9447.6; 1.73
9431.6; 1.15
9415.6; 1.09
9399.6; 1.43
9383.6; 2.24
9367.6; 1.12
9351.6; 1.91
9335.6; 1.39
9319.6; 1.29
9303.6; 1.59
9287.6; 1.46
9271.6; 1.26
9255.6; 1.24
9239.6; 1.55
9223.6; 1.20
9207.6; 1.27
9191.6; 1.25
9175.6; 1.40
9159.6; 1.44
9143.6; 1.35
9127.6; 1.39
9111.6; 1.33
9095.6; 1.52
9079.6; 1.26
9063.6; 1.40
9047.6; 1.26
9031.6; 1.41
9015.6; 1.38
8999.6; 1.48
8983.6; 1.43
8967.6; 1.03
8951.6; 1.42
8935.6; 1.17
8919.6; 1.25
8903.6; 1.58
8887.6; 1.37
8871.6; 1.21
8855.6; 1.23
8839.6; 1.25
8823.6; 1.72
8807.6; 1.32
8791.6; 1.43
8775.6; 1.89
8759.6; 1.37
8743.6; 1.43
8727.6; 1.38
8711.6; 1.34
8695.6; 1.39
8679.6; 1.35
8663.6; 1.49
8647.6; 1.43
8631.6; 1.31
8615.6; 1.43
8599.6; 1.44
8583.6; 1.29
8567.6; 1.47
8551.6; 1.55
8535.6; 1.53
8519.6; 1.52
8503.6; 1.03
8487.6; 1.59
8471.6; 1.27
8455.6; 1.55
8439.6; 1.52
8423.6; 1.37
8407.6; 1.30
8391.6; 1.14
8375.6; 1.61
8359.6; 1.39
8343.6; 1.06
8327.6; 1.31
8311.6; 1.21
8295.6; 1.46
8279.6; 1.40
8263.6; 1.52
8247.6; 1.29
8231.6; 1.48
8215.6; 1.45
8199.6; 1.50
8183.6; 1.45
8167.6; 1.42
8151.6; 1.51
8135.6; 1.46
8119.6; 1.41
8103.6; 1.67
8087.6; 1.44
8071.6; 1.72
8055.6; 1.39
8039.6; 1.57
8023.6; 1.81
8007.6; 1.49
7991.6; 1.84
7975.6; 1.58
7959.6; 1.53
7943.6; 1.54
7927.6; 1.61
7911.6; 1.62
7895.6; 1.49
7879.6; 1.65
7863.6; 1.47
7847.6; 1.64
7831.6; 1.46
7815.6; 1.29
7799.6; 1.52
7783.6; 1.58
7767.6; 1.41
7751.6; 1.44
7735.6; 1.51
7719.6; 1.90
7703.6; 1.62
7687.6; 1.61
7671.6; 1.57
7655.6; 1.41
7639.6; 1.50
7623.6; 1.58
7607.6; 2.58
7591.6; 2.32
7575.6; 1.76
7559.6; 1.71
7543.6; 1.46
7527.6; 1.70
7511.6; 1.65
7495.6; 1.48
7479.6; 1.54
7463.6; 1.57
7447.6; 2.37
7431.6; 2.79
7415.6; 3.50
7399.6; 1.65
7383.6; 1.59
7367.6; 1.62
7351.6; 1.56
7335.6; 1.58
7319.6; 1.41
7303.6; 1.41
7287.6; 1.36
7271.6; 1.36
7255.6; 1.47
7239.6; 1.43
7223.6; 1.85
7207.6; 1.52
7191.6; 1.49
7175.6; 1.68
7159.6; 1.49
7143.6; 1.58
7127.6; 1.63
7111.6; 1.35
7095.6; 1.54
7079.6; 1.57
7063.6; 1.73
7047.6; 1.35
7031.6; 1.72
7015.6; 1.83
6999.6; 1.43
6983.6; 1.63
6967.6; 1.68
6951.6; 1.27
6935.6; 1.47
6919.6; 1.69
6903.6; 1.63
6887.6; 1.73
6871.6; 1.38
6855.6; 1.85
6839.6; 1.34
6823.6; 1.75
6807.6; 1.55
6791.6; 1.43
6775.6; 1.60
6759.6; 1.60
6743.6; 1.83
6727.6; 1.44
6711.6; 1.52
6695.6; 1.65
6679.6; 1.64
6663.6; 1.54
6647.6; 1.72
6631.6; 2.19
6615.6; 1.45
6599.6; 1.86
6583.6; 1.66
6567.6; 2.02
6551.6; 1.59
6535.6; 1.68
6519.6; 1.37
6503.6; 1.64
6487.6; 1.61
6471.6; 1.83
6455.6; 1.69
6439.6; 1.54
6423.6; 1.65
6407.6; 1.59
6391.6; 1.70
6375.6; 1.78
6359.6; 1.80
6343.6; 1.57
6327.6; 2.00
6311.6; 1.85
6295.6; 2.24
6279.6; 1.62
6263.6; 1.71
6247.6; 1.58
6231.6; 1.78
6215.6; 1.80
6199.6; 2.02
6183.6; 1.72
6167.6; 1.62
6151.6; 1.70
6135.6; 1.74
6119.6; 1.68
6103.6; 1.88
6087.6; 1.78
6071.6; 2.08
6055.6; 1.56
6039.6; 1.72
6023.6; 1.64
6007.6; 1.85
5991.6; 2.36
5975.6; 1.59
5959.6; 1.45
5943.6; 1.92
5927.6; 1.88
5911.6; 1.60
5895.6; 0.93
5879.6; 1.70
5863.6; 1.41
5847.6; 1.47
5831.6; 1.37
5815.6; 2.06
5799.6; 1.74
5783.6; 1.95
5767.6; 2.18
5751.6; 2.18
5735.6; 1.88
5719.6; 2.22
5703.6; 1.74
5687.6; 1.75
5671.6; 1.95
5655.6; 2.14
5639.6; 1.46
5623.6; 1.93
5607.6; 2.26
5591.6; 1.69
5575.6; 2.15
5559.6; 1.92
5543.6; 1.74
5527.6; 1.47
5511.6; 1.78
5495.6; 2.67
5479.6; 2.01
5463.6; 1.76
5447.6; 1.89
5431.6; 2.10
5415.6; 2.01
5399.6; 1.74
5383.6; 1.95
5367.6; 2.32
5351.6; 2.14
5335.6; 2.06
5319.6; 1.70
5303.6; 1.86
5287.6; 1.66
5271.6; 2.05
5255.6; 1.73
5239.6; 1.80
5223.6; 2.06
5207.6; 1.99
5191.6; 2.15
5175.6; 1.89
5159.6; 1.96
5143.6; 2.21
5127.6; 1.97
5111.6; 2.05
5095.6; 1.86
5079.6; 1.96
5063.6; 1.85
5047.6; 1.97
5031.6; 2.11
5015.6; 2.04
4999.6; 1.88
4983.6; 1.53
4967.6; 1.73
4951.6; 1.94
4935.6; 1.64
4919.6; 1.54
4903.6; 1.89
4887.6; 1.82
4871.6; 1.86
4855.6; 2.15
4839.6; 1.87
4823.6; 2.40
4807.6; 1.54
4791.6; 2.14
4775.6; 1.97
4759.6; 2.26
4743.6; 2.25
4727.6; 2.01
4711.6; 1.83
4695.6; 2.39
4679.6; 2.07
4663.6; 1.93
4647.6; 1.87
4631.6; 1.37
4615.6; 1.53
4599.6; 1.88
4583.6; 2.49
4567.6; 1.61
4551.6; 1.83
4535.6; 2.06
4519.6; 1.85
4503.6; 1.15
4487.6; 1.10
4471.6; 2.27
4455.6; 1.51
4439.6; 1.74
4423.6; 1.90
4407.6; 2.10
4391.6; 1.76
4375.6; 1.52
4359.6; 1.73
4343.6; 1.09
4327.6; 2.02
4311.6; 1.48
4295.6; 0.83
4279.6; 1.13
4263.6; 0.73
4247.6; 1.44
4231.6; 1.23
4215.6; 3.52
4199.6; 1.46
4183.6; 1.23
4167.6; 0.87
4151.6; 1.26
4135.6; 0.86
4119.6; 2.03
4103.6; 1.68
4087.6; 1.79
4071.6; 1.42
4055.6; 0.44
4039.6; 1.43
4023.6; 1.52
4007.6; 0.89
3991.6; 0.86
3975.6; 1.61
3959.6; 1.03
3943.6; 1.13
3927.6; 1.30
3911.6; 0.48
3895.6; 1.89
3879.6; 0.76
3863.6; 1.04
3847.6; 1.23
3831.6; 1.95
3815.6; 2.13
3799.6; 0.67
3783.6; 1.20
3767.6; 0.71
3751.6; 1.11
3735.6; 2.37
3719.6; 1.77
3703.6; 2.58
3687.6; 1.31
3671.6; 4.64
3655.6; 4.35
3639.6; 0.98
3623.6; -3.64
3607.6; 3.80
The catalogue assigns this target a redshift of 0.131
